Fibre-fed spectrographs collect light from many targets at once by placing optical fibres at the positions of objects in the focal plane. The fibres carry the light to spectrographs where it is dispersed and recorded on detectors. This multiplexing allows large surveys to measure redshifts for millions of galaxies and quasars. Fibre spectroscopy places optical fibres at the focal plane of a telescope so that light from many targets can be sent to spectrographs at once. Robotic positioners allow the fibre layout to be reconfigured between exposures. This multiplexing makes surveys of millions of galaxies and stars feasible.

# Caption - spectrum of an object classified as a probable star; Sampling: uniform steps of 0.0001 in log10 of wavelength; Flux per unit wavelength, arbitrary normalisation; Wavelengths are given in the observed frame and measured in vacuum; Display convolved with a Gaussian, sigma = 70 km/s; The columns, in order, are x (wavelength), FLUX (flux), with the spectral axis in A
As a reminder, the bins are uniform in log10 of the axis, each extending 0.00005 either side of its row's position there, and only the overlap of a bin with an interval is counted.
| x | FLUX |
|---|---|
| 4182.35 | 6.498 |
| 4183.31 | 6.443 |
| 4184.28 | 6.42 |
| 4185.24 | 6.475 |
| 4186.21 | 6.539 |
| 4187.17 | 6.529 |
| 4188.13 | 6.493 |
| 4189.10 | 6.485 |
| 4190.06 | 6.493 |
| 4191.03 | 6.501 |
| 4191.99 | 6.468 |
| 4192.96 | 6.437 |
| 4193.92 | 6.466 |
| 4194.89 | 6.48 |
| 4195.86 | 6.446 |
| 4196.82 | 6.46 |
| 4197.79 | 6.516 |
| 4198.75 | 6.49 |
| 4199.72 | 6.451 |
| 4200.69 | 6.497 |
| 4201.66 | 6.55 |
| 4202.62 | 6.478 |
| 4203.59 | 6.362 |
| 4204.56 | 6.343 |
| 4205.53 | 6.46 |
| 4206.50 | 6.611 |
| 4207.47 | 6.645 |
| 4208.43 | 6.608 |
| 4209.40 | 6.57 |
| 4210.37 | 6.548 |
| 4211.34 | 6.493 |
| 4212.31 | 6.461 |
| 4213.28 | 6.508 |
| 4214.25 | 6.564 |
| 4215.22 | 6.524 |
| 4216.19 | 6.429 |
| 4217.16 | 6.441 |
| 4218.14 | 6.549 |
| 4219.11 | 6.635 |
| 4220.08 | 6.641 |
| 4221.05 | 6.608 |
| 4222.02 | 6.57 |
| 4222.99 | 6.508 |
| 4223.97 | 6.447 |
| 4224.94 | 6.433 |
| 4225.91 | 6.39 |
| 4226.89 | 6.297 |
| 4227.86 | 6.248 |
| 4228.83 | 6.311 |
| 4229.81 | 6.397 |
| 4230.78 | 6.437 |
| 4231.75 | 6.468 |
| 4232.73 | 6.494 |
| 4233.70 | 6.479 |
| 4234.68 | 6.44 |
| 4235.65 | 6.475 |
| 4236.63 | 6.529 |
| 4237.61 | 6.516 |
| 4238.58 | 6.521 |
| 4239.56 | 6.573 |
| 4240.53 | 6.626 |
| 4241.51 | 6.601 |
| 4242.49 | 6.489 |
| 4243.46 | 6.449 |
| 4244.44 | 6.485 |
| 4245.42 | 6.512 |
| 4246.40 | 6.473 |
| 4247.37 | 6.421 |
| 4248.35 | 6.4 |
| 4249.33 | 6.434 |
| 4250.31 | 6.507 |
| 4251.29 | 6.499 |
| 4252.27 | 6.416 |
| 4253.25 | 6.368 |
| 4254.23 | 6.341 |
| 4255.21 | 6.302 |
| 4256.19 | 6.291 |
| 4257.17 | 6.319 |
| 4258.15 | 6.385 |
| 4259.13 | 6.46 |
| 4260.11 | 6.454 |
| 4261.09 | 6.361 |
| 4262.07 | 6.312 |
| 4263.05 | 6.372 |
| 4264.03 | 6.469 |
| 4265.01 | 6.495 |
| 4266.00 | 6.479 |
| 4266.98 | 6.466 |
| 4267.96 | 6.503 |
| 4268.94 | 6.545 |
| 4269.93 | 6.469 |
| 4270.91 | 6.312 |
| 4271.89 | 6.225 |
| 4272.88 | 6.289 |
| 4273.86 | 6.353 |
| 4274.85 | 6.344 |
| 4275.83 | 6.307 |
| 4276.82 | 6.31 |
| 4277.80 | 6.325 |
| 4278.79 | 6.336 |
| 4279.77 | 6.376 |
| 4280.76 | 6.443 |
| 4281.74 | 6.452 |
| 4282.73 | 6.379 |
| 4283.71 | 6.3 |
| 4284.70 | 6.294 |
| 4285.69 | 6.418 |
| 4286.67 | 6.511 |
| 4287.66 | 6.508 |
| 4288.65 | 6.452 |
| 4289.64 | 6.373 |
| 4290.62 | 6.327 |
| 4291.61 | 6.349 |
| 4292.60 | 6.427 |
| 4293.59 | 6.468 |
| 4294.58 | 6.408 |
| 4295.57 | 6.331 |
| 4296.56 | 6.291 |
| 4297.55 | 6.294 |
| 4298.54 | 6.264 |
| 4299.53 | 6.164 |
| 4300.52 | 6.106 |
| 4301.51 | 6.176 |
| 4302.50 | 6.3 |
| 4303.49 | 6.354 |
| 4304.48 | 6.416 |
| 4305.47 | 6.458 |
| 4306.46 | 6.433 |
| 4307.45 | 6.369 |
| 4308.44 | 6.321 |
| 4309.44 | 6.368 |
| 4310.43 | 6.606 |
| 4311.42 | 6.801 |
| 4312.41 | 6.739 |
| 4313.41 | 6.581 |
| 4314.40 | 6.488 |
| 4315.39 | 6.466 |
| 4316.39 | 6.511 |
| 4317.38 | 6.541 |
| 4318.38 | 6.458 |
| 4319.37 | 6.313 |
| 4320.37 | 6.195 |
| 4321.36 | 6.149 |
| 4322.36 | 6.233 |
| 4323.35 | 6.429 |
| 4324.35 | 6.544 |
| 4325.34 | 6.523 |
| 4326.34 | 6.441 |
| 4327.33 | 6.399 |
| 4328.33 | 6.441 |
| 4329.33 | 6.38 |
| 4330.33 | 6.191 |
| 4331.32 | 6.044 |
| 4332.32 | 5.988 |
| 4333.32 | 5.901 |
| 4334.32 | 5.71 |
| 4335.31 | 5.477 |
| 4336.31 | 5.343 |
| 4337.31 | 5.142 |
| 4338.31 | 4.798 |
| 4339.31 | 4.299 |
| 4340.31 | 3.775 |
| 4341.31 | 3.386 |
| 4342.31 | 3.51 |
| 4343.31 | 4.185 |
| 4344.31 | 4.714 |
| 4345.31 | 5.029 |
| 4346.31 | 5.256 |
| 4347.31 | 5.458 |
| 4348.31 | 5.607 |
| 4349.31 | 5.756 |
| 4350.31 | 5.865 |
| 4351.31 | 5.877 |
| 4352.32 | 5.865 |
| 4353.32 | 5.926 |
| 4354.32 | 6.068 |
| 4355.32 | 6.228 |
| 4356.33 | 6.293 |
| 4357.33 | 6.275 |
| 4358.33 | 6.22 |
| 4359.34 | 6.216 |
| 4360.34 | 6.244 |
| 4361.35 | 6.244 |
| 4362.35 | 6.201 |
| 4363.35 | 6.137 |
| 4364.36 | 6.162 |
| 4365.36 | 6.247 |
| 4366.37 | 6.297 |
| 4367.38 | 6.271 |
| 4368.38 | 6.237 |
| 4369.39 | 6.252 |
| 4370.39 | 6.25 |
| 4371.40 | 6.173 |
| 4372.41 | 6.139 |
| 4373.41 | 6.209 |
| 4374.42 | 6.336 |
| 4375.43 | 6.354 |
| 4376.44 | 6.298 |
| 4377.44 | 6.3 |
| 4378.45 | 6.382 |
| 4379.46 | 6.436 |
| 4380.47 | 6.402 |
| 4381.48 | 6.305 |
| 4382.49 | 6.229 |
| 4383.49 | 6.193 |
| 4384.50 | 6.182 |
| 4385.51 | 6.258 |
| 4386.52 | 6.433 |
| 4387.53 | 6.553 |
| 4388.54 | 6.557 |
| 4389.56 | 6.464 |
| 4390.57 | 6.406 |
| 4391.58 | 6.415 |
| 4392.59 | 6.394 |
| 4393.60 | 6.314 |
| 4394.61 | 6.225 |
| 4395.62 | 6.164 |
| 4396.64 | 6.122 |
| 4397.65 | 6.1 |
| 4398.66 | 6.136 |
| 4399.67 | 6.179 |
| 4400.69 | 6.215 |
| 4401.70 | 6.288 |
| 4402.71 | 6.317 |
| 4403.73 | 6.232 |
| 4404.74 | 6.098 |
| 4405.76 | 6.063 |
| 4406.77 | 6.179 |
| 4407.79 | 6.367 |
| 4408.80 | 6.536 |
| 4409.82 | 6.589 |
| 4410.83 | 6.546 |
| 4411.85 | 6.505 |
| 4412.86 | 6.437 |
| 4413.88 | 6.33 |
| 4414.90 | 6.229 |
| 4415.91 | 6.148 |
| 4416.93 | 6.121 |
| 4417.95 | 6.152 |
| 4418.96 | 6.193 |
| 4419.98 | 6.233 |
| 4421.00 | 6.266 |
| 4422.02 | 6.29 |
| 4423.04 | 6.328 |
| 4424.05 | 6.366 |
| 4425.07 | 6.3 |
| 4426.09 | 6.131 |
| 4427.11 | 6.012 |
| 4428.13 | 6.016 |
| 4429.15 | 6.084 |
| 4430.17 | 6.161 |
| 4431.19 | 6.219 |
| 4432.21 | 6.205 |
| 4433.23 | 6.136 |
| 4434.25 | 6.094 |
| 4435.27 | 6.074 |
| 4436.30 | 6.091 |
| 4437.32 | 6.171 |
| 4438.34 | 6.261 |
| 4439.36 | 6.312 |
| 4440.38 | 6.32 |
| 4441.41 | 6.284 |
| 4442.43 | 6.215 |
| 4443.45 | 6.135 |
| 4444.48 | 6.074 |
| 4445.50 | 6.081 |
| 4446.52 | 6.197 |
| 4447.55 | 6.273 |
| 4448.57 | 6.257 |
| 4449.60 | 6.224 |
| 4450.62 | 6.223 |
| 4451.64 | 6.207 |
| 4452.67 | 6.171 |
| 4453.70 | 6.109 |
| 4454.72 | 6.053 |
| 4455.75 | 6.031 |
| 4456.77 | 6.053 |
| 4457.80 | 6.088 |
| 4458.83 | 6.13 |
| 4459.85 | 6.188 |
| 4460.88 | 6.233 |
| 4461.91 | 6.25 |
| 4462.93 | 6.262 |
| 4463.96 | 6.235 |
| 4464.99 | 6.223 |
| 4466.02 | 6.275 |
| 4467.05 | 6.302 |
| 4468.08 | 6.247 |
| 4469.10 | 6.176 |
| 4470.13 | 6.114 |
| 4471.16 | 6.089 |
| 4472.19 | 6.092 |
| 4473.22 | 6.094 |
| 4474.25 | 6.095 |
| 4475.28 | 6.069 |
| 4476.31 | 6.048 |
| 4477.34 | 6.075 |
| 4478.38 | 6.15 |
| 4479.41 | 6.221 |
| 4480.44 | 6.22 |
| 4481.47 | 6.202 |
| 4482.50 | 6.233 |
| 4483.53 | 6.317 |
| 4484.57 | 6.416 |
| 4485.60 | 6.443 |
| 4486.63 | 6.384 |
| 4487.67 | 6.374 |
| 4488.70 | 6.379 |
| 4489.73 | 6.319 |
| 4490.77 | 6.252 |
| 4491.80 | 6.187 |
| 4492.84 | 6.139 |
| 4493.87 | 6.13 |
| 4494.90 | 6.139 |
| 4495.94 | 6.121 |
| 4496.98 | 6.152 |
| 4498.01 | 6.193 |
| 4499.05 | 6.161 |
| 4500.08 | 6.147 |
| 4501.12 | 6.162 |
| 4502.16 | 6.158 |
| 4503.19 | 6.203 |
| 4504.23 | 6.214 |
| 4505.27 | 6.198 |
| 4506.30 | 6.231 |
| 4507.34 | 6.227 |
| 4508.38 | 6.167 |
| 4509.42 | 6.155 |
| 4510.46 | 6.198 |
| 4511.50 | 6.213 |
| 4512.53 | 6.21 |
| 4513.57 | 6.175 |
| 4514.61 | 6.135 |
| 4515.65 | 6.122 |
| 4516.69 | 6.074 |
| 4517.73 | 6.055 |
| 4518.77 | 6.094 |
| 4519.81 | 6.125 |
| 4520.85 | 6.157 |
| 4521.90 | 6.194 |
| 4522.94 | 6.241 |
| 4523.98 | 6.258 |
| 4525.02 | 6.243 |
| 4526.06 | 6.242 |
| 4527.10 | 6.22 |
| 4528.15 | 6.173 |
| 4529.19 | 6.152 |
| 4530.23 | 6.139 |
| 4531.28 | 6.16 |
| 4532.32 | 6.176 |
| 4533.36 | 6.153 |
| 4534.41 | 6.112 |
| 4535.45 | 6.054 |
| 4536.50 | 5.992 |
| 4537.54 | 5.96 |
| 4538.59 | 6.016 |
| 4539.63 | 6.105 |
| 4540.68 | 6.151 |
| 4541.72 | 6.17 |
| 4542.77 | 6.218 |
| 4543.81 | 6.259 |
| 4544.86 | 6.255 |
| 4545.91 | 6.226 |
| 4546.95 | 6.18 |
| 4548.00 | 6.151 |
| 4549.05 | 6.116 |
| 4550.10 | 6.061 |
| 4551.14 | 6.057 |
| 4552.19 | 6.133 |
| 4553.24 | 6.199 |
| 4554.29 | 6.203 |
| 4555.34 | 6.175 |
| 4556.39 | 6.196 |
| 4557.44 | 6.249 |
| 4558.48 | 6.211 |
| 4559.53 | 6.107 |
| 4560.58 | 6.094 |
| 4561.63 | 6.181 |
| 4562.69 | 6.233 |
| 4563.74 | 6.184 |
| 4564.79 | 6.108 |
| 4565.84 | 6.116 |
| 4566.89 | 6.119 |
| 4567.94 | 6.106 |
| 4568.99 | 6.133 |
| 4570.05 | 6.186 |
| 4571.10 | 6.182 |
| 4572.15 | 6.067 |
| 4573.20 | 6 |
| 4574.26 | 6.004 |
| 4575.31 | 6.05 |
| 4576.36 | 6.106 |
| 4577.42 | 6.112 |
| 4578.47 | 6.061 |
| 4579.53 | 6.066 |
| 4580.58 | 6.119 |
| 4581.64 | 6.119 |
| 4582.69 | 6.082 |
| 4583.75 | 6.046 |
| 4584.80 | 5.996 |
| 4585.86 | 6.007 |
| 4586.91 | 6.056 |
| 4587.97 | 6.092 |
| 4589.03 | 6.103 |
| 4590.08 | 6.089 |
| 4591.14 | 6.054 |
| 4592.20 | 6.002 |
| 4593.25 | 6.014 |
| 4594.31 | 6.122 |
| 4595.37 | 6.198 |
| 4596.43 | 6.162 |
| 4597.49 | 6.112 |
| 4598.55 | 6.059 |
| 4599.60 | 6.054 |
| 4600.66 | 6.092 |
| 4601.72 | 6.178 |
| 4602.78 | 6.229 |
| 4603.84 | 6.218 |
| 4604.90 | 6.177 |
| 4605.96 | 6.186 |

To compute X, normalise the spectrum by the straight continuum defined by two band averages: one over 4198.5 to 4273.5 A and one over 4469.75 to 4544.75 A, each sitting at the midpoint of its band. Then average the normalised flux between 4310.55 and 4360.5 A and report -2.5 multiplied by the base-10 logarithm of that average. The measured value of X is 0.09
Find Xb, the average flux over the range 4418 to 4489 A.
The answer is 6.19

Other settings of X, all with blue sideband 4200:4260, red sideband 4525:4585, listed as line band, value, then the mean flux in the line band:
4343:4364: 0.09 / 5.81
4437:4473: 0.01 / 6.19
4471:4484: 0.01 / 6.15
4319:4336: 0.03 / 6.19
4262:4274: 0.00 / 6.41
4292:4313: 0.00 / 6.38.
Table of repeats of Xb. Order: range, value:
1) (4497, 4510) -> 6.18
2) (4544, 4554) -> 6.15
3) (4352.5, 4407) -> 6.25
